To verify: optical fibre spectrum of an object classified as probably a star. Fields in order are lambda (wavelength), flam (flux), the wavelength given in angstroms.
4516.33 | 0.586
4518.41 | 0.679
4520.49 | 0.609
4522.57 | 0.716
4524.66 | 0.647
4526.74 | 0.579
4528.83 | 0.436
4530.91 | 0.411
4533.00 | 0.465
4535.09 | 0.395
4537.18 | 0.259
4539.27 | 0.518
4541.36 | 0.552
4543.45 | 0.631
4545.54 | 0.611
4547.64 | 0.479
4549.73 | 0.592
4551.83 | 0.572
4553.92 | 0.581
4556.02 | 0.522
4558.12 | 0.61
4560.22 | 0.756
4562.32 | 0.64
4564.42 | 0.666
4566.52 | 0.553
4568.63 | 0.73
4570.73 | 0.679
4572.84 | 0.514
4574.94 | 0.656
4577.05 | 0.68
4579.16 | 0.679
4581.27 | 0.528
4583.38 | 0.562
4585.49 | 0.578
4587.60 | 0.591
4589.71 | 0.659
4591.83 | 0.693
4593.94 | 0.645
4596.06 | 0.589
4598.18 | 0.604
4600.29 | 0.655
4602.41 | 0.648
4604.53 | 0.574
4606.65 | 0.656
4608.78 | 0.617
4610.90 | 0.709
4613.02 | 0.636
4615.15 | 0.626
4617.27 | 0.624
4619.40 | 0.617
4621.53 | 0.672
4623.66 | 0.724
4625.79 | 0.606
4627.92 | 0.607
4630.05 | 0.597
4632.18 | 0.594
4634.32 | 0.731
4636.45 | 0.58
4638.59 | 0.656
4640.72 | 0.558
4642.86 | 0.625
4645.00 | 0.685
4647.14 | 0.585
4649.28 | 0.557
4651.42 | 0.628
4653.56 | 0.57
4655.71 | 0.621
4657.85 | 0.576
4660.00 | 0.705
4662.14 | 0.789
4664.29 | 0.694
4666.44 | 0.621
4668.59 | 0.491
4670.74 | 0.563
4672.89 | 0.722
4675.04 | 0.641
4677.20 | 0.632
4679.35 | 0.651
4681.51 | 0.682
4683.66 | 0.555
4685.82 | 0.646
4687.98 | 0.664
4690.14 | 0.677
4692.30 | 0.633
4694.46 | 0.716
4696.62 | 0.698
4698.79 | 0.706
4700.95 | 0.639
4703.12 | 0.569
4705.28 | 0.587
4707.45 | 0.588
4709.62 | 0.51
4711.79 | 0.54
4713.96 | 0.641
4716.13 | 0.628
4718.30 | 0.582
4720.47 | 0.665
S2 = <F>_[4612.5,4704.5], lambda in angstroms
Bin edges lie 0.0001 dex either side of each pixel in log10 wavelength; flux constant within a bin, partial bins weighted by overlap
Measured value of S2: 0.636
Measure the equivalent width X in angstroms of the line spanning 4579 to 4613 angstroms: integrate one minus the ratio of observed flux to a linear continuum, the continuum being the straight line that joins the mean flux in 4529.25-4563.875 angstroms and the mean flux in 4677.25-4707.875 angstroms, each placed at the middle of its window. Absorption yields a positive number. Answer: -2.9 angstroms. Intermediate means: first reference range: 0.537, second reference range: 0.644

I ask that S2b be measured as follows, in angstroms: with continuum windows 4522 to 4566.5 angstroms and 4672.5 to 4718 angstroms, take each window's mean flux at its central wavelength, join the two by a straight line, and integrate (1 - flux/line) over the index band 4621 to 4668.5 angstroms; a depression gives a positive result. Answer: -2.1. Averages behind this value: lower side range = 0.553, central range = 0.632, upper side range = 0.632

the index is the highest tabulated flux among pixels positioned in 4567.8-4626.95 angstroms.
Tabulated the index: 0.73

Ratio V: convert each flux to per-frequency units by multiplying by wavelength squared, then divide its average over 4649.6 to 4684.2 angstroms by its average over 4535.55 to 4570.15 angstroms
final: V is 1.15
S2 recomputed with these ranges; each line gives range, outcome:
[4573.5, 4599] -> 0.621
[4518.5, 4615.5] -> 0.594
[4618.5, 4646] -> 0.635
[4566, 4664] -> 0.631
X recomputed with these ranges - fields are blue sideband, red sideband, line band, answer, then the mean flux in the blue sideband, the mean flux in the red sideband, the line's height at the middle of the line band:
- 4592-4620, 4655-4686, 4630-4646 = 0.16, 0.633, 0.639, 0.636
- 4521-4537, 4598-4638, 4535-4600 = -3.41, 0.51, 0.637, 0.565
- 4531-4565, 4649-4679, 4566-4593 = -2.57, 0.548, 0.632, 0.57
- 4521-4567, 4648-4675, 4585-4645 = -3.35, 0.555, 0.628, 0.599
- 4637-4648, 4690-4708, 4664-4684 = 0.30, 0.62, 0.646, 0.635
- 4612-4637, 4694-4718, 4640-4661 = 0.60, 0.636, 0.616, 0.629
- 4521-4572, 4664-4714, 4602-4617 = -1.10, 0.567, 0.626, 0.593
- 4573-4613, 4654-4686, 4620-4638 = -0.20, 0.627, 0.638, 0.632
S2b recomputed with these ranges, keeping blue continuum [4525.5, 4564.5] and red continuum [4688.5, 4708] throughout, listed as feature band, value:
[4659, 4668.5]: -0.9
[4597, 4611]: -1.2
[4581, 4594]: -0.9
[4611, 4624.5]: -1.4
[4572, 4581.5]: -1.0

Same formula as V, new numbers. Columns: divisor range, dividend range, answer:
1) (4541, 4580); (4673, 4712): 1.09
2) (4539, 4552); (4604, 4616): 1.16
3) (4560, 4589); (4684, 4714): 1.06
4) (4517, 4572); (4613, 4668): 1.15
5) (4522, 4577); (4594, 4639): 1.15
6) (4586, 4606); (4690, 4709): 1.07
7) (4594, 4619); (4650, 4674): 1.03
